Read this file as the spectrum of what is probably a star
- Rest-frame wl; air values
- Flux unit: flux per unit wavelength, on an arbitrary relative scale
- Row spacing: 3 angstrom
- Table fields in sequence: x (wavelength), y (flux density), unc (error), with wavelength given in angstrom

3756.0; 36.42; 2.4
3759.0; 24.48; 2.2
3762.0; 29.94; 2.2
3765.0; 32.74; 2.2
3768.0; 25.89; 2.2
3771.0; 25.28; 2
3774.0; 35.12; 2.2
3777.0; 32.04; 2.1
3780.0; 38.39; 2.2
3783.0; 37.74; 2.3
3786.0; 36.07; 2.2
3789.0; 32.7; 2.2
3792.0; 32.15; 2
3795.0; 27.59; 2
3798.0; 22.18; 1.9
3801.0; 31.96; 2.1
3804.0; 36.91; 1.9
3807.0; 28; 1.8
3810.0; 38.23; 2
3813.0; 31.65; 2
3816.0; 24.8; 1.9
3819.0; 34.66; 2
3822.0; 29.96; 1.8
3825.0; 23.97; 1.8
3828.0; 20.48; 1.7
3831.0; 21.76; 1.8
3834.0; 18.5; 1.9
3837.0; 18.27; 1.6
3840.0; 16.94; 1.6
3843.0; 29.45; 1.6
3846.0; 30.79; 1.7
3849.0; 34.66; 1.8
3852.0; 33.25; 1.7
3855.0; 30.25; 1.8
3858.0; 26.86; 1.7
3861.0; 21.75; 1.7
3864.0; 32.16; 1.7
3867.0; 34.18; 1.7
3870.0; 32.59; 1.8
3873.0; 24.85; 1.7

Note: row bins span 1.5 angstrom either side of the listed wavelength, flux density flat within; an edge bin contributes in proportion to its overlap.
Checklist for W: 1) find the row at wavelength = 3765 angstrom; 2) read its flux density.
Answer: 32.74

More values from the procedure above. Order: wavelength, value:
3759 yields 24.48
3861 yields 21.75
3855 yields 30.25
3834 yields 18.5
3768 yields 25.89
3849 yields 34.66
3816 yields 24.8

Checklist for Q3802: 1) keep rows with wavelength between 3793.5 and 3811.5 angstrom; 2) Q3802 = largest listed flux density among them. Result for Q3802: 38.23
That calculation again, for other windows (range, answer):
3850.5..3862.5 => 33.25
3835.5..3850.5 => 34.66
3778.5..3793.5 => 38.39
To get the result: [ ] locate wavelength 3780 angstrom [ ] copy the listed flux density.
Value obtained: 38.39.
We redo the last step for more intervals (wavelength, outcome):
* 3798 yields 22.18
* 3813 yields 31.65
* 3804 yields 36.91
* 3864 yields 32.16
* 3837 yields 18.27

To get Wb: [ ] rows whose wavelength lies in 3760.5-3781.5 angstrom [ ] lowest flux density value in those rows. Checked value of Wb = 25.28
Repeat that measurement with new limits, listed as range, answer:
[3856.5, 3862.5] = 21.75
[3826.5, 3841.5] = 16.94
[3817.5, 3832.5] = 20.48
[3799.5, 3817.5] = 24.8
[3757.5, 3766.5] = 24.48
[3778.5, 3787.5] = 36.07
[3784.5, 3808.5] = 22.18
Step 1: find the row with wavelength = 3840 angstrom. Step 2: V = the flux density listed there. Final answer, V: 16.94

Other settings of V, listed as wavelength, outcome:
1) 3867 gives 34.18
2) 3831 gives 21.76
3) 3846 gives 30.79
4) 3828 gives 20.48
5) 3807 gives 28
